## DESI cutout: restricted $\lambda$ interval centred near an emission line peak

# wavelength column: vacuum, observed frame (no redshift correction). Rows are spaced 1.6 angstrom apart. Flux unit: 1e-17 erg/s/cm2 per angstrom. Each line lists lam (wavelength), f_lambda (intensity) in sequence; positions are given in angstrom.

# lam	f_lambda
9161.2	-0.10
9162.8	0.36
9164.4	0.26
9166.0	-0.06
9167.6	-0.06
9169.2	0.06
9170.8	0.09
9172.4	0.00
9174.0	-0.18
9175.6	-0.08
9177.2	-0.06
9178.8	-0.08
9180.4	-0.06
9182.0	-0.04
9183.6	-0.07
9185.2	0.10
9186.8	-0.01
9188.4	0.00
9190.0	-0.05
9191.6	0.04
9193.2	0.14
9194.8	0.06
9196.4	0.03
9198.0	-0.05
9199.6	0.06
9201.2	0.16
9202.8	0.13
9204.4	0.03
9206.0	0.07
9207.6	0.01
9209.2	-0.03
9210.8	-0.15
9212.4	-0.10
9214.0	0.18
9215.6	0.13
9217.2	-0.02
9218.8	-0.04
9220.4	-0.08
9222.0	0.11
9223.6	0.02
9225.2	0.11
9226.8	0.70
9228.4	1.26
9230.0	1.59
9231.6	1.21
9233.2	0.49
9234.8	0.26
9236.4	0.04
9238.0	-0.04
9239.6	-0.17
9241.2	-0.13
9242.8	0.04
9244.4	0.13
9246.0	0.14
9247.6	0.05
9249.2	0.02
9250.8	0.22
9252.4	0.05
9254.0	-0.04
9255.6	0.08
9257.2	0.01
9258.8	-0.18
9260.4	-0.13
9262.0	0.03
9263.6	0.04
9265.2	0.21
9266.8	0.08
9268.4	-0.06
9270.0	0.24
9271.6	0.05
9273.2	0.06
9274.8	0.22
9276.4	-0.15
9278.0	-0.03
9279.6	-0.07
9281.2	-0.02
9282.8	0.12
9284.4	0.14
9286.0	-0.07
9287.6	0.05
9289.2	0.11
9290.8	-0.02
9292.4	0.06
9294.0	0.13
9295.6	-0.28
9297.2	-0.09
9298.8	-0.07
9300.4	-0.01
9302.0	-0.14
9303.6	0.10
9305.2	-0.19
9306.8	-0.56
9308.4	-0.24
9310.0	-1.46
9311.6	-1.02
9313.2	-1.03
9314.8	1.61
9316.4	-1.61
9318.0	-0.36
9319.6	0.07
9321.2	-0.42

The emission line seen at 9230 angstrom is [O III] 5007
